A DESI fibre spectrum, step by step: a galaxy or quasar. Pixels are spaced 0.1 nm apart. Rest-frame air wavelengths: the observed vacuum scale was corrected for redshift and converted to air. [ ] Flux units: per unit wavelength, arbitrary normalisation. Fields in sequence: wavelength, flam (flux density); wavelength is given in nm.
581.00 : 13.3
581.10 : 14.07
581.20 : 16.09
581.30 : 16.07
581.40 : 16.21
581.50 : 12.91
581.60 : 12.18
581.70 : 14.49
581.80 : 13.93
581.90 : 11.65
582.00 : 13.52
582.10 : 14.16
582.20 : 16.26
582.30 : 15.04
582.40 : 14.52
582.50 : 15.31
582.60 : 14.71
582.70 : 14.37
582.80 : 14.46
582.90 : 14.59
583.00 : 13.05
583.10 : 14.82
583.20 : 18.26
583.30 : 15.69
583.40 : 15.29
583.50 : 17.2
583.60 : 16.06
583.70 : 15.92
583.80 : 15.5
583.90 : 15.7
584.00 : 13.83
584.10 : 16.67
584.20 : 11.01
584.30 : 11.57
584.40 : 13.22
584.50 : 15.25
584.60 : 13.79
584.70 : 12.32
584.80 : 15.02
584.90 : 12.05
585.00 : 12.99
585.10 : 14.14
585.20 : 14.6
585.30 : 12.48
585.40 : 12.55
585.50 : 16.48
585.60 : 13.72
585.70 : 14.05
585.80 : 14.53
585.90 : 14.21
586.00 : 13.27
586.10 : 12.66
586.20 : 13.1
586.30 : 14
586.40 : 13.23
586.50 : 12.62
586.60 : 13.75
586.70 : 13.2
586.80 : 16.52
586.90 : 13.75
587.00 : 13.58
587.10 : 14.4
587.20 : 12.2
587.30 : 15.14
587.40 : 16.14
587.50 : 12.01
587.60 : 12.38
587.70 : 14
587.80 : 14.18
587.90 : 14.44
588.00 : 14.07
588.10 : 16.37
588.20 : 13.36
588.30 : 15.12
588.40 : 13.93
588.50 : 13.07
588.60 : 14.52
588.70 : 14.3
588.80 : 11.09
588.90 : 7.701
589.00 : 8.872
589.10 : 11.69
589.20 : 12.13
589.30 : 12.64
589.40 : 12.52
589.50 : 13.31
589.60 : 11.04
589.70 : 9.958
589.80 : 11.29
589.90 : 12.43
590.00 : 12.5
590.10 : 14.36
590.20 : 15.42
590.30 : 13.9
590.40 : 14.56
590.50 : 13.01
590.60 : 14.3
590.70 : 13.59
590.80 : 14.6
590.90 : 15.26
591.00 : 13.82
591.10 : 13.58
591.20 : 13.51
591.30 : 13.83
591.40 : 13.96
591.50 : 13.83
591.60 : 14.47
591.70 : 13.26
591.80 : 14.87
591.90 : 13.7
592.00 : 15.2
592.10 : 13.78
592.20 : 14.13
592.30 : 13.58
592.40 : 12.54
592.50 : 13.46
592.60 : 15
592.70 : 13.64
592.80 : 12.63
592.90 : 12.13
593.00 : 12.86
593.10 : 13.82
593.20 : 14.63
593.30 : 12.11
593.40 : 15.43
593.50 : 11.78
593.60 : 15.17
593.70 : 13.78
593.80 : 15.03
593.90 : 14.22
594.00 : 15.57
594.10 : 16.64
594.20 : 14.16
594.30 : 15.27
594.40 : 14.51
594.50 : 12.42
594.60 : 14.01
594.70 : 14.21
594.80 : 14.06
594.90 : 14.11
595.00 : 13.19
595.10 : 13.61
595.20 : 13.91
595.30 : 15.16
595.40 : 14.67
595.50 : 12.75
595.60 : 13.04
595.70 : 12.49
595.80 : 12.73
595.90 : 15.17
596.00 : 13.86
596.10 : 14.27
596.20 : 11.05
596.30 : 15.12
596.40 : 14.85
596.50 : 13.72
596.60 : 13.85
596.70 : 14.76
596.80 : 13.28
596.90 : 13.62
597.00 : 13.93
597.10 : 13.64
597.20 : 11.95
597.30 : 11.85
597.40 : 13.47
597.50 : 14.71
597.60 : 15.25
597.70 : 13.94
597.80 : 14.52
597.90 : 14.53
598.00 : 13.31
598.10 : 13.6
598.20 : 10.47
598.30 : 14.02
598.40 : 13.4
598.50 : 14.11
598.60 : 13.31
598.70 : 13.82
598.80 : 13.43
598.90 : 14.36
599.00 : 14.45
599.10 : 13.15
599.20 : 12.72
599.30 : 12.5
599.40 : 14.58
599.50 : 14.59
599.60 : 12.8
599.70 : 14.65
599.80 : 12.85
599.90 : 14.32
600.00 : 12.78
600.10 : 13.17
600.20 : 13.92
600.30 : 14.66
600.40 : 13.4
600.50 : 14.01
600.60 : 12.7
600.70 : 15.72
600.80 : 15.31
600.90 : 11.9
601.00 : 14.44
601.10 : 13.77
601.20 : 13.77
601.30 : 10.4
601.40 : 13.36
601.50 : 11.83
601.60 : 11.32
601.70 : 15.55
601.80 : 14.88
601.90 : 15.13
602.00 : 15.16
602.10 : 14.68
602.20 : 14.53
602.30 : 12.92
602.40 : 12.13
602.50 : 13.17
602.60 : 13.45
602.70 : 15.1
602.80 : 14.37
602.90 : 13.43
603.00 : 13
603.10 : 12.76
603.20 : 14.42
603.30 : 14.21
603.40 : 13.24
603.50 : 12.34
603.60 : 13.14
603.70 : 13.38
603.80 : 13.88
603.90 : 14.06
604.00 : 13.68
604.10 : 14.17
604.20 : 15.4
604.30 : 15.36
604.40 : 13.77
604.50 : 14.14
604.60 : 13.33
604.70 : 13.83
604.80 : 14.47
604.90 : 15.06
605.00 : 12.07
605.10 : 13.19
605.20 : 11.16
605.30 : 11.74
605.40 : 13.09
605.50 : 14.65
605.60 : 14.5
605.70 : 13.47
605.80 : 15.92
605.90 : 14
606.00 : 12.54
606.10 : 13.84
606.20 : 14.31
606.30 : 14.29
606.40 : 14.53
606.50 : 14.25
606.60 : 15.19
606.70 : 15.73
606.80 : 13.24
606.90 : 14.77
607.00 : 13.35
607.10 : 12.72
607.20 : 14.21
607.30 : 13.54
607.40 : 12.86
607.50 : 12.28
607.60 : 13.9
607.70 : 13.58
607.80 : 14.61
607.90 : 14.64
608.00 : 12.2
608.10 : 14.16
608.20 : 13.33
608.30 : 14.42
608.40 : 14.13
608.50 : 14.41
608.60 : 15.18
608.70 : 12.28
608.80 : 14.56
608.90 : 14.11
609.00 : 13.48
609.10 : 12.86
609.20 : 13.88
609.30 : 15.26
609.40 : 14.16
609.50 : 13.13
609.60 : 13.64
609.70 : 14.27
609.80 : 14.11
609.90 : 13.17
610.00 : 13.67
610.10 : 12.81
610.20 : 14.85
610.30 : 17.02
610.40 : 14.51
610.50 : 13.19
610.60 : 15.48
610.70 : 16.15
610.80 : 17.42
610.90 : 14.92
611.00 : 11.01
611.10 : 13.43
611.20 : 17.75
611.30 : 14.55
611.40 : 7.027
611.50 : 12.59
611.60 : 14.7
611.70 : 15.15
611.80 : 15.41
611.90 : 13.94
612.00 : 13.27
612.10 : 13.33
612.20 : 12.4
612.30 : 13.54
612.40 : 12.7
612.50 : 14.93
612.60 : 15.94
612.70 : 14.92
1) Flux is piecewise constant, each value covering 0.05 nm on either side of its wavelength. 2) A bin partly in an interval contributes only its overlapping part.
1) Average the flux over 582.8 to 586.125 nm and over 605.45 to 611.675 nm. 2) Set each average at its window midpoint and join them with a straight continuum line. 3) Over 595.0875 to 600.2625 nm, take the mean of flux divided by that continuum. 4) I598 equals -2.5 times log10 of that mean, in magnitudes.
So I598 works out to 0.04 mag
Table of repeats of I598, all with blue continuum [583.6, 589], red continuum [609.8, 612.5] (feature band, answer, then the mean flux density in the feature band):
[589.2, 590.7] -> 0.07 mag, 12.9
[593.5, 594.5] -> -0.06 mag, 14.6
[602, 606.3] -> 0.02 mag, 13.7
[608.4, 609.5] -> 0.00 mag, 14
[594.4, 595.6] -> 0.00 mag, 13.8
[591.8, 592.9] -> 0.01 mag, 13.7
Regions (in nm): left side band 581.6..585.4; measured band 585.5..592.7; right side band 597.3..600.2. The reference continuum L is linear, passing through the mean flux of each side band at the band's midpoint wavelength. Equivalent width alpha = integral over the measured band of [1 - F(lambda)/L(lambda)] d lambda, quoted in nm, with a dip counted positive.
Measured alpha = 0.295 nm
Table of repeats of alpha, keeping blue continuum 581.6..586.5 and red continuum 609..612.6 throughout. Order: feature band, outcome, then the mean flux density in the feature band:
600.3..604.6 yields 0.10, 13.8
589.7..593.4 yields 0.13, 13.7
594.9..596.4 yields 0.05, 13.7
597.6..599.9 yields 0.08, 13.6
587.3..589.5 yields 0.17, 13.1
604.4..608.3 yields 0.08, 13.8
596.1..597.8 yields 0.05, 13.7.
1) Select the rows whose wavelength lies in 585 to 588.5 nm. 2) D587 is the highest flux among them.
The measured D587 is 16.52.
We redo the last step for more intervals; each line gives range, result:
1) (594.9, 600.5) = 15.25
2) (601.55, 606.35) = 15.92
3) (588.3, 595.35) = 16.64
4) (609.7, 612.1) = 17.75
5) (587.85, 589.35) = 16.37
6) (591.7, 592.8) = 15.2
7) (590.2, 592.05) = 15.42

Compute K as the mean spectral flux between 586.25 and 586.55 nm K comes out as 13.3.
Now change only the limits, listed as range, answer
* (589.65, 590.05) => 11.5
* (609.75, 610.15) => 13.4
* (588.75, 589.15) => 9.84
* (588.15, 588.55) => 13.9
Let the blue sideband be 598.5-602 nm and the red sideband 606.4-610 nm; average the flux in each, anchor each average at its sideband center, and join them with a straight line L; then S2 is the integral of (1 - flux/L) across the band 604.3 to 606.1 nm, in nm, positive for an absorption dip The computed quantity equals 0.021 nm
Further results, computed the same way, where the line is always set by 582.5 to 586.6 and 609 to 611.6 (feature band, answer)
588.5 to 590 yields 0.26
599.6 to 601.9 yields 0.08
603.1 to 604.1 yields 0.04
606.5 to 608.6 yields 0.02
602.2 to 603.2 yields 0.04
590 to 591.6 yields 0.01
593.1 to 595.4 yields -0.01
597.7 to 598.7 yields 0.04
